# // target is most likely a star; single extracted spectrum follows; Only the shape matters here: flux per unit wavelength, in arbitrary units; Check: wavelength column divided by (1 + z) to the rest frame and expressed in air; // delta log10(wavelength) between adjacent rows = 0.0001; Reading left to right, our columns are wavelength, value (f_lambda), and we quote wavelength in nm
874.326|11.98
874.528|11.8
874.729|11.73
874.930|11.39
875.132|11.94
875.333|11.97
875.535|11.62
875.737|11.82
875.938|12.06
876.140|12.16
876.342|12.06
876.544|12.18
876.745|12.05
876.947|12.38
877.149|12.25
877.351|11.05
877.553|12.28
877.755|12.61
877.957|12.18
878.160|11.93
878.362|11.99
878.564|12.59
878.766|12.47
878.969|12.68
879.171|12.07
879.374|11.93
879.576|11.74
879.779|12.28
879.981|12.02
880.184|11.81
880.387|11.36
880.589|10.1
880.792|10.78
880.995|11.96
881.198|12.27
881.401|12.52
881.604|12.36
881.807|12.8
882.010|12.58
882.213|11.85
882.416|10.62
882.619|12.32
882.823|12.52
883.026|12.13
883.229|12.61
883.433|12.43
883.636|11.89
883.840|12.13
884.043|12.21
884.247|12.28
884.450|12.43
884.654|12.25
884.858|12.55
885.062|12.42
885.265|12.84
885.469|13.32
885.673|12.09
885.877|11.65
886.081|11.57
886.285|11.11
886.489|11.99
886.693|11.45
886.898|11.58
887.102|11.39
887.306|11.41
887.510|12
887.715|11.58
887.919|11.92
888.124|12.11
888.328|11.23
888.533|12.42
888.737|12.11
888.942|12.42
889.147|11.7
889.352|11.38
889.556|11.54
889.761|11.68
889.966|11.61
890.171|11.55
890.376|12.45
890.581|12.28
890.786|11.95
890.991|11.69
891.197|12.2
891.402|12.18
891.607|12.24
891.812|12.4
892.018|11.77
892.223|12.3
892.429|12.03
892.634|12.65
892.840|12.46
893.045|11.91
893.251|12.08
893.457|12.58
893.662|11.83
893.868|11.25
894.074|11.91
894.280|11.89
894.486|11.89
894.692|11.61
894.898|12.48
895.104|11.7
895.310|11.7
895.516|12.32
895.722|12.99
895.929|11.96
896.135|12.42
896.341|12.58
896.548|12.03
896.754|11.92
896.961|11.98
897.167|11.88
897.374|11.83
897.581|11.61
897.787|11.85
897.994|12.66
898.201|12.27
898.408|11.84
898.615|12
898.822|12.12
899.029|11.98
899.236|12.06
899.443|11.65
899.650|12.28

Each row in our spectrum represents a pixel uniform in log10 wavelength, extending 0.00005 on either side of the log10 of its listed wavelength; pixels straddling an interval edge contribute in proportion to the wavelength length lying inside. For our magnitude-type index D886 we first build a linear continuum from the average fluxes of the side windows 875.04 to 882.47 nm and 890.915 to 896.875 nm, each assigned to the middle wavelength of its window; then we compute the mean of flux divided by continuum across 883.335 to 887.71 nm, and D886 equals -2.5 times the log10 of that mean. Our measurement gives 0.00 mag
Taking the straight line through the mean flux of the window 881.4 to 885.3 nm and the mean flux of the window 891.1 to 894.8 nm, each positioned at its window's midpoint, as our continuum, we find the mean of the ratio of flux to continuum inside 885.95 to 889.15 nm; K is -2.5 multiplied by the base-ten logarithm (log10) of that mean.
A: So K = 0.039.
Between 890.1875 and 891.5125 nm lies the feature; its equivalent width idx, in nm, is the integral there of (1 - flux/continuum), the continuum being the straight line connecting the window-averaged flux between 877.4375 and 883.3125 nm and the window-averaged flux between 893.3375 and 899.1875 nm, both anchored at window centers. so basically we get -0.01 nm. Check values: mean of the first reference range 12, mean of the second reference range 12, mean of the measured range 12.1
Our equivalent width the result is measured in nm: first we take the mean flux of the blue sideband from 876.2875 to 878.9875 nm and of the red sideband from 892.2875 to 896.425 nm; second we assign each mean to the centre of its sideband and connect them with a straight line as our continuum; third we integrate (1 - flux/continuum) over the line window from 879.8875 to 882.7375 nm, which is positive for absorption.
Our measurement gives 0.08 nm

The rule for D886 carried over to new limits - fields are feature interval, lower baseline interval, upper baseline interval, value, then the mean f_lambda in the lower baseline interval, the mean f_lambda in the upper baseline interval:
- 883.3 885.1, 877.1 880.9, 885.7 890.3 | -0.04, 11.9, 11.7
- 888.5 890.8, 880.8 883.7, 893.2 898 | 0.02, 12.2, 12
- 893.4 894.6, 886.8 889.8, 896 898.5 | 0.01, 11.8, 12.1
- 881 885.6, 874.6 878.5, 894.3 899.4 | -0.03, 12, 12.1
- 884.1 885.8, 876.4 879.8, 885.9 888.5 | -0.07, 12.2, 11.6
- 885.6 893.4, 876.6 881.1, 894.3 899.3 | 0.01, 11.9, 12.1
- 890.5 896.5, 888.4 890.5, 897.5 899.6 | -0.02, 11.9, 12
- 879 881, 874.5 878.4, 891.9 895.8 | 0.03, 12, 12.1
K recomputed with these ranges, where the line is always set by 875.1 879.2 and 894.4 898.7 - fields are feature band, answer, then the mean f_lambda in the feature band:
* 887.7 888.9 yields 0.013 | 11.9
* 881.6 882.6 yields 0.006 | 12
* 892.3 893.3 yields -0.014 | 12.2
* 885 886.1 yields -0.024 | 12.4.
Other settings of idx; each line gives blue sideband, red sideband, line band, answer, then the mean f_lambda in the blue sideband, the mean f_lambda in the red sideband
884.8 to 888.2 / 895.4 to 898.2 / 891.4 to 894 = -0.01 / 11.9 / 12.2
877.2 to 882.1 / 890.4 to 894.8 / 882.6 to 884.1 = -0.03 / 12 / 12.1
